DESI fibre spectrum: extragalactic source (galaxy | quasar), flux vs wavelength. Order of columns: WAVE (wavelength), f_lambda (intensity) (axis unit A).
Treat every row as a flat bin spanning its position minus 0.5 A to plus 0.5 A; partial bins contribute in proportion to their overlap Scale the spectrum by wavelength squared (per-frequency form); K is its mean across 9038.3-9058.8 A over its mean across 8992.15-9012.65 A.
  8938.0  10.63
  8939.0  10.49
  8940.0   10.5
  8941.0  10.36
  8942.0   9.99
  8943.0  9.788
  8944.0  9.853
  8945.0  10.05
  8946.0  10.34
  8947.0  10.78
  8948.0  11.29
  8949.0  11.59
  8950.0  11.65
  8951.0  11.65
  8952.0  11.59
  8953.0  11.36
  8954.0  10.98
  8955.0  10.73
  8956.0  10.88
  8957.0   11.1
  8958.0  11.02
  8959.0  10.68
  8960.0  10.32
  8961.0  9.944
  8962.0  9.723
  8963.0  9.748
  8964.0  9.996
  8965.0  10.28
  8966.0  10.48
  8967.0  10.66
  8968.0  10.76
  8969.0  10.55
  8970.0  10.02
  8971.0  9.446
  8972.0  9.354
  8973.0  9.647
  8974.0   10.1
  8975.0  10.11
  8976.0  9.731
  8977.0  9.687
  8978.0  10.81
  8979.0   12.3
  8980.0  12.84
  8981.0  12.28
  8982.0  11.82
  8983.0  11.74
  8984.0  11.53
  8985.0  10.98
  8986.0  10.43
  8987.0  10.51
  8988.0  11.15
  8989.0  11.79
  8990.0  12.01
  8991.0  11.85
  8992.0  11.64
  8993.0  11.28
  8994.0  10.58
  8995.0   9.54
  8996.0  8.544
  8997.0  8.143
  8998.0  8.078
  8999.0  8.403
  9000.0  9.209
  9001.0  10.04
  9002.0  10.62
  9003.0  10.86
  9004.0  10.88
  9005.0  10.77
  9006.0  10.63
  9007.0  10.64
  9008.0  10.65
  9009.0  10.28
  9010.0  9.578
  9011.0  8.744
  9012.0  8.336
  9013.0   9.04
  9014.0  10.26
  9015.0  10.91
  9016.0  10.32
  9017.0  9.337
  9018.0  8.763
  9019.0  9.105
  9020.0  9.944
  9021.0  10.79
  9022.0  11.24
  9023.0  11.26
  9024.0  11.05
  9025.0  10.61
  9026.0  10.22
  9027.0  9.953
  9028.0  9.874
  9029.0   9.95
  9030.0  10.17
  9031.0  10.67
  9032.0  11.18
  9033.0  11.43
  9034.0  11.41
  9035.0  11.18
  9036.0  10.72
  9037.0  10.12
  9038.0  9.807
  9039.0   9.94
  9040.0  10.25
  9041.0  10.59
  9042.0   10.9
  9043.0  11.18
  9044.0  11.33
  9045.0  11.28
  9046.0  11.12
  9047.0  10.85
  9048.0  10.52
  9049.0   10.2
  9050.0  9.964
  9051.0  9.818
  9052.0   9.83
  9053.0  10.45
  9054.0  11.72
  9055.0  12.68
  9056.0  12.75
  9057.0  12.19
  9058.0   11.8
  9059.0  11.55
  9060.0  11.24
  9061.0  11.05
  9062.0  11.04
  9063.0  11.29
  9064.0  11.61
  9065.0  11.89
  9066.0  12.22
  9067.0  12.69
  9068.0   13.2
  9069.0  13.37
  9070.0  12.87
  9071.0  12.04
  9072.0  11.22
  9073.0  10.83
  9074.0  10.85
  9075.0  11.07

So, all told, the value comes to 1.1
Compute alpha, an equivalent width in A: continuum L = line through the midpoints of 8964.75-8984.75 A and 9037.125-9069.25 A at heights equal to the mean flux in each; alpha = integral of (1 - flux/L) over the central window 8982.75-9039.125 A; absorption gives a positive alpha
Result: 3.2 A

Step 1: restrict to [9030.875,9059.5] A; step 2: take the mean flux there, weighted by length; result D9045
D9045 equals 10.9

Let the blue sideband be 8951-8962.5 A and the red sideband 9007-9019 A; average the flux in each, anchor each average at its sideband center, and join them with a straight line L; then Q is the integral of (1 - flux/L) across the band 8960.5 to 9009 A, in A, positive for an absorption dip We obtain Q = -1.15 A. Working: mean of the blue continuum 10.8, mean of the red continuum 9.67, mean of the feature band 10.5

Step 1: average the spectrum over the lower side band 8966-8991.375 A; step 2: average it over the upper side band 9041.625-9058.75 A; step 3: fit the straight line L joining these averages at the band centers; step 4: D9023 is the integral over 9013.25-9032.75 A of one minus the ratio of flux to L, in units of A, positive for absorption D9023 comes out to 1.3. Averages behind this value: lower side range 10.9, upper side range 11.1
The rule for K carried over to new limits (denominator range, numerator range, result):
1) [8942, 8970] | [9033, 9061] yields 1.05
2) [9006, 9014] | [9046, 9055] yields 1.10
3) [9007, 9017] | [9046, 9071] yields 1.19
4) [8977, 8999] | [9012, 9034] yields 0.95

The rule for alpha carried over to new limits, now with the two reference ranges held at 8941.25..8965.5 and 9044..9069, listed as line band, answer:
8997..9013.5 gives 1.9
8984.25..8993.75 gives -0.3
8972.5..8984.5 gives -0.2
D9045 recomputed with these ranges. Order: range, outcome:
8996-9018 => 9.74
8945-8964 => 10.8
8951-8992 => 10.8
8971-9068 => 10.6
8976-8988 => 11.3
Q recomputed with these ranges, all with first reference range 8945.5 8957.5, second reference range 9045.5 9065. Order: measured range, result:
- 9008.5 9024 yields 1.8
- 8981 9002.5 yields 1.2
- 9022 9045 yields 1.0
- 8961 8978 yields 1.7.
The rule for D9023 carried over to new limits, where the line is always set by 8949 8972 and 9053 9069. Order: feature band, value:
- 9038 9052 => 1.39 A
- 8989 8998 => 0.53 A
